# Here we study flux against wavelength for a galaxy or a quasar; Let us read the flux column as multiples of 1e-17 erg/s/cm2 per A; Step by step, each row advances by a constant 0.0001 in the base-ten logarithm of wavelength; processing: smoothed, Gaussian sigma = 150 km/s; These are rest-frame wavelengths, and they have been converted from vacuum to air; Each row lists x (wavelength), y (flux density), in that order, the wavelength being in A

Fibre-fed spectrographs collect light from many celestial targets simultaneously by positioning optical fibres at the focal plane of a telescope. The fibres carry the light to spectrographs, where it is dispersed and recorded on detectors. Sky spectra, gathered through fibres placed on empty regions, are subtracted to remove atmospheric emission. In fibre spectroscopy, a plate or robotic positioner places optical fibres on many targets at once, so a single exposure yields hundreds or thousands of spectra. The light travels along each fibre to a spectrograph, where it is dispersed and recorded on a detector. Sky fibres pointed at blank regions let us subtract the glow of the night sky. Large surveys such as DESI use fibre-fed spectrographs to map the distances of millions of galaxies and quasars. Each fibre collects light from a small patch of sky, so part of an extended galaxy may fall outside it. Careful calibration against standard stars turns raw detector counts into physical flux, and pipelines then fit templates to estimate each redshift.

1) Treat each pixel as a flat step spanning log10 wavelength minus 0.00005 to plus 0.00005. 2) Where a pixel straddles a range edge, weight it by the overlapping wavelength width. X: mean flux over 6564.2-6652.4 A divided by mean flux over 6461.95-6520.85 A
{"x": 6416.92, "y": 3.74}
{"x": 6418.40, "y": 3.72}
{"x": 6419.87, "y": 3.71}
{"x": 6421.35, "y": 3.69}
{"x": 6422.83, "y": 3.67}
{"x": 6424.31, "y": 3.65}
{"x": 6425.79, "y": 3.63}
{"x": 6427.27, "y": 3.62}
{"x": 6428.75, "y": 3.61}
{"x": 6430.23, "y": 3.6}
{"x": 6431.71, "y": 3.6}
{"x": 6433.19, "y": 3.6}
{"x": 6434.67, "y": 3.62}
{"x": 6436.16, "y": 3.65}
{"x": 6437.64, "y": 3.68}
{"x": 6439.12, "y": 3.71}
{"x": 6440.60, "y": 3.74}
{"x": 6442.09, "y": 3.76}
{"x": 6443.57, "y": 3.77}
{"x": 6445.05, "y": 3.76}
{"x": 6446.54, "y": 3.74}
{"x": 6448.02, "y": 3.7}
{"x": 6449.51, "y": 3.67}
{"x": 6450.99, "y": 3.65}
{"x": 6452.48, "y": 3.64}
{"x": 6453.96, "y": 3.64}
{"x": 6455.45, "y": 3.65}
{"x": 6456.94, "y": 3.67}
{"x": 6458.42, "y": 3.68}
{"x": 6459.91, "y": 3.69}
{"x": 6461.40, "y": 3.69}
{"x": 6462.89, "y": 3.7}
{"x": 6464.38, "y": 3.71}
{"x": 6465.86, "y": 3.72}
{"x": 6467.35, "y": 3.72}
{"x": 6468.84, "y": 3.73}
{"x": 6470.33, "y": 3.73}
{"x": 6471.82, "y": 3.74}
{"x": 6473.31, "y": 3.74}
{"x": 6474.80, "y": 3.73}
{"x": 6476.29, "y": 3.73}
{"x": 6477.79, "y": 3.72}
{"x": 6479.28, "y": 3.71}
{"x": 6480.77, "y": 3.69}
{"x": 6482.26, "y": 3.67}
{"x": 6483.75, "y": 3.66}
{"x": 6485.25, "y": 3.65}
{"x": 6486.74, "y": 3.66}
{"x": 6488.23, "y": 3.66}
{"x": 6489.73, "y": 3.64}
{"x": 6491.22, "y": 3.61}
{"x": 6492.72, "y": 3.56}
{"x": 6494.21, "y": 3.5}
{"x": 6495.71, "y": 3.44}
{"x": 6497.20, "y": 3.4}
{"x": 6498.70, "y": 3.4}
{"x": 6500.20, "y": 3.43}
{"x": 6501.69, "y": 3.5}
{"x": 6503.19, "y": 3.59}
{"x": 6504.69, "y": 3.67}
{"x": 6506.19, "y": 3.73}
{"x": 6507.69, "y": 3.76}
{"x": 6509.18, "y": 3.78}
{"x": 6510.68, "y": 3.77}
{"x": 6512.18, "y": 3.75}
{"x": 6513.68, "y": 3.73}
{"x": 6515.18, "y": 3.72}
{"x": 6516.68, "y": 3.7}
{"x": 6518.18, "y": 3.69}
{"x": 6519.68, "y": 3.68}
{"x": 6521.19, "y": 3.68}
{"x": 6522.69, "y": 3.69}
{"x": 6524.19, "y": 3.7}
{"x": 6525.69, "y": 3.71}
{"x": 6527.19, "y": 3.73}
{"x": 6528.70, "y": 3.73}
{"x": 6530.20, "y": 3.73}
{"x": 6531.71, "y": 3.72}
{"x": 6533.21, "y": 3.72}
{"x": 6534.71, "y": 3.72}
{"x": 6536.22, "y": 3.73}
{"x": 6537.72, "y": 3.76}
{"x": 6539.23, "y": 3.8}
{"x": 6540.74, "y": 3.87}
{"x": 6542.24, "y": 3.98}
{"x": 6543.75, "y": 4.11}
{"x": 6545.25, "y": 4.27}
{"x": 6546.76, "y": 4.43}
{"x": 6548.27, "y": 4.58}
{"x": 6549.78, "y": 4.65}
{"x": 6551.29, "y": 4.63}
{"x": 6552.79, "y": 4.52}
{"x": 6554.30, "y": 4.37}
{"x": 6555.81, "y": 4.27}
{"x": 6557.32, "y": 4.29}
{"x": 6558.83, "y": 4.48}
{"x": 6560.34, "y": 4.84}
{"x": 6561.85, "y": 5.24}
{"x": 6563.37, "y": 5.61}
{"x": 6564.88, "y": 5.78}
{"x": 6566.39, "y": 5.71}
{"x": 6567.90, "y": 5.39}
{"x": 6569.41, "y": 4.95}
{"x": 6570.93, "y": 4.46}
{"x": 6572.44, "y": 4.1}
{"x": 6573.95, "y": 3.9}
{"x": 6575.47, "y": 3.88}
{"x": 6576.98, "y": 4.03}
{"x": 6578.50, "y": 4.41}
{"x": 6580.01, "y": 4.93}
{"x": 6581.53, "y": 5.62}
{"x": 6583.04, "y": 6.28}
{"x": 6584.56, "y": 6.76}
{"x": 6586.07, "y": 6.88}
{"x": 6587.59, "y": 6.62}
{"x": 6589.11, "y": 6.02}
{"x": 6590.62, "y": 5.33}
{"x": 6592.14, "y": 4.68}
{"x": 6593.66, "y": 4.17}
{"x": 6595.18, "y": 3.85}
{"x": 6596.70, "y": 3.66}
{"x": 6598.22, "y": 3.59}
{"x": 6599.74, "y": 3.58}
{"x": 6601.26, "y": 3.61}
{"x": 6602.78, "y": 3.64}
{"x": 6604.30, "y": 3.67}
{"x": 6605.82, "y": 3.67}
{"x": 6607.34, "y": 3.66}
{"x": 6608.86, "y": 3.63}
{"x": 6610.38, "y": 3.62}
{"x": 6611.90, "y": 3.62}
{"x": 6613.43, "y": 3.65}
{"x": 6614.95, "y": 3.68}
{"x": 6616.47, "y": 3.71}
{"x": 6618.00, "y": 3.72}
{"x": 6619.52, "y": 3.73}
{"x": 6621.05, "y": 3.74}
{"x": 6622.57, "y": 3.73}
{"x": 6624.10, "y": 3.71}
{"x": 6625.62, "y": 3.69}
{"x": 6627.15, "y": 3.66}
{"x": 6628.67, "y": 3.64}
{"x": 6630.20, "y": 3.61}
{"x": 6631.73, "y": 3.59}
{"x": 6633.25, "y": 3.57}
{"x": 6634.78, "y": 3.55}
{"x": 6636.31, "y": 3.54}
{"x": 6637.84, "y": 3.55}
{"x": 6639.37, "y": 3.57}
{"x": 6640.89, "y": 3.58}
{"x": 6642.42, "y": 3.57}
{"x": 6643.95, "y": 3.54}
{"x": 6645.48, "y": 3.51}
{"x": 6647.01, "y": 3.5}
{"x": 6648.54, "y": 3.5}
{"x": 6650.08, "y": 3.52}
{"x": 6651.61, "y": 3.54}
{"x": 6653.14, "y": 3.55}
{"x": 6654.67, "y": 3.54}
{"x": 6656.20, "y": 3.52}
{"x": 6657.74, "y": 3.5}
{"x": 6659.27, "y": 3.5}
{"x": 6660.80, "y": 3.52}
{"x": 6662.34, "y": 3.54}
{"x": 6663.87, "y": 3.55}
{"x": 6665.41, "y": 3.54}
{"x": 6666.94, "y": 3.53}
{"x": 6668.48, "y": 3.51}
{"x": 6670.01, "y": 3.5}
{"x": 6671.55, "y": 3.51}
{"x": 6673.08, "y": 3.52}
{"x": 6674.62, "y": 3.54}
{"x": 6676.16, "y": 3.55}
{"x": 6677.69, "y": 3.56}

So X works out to 1.1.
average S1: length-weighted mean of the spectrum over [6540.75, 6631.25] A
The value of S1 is 4.4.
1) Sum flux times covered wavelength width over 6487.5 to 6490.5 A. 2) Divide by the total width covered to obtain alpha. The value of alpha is 3.65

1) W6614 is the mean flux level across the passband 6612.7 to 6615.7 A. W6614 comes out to 3.67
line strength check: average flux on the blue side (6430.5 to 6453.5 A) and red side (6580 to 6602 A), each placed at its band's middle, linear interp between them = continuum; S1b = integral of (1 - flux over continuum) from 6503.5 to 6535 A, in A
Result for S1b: 4.8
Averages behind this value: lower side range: 3.68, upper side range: 5.04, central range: 3.72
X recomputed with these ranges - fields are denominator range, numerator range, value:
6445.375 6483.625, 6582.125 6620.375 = 1.18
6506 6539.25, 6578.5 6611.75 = 1.24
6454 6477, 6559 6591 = 1.42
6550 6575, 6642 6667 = 0.74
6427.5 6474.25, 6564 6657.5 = 1.12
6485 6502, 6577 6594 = 1.58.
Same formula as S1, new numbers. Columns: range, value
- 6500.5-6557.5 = 3.9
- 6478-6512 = 3.62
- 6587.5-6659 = 3.77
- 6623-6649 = 3.58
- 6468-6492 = 3.69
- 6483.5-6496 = 3.6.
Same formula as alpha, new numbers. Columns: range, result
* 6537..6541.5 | 3.81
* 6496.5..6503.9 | 3.46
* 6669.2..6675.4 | 3.52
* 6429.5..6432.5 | 3.6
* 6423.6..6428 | 3.63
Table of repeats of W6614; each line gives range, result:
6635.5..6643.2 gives 3.56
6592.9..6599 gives 3.81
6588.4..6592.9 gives 5.34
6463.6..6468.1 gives 3.72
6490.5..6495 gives 3.55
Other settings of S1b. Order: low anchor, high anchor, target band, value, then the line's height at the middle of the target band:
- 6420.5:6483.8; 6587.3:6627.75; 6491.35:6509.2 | 1.01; 3.77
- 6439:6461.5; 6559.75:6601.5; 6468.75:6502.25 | 3.39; 4.03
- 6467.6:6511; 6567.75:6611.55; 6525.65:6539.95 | 1.06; 4.04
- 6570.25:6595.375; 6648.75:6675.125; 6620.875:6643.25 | 2.69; 4.11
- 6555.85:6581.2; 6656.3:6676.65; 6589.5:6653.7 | 5.80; 4.08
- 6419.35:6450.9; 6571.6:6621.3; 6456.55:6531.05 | 4.79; 3.92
